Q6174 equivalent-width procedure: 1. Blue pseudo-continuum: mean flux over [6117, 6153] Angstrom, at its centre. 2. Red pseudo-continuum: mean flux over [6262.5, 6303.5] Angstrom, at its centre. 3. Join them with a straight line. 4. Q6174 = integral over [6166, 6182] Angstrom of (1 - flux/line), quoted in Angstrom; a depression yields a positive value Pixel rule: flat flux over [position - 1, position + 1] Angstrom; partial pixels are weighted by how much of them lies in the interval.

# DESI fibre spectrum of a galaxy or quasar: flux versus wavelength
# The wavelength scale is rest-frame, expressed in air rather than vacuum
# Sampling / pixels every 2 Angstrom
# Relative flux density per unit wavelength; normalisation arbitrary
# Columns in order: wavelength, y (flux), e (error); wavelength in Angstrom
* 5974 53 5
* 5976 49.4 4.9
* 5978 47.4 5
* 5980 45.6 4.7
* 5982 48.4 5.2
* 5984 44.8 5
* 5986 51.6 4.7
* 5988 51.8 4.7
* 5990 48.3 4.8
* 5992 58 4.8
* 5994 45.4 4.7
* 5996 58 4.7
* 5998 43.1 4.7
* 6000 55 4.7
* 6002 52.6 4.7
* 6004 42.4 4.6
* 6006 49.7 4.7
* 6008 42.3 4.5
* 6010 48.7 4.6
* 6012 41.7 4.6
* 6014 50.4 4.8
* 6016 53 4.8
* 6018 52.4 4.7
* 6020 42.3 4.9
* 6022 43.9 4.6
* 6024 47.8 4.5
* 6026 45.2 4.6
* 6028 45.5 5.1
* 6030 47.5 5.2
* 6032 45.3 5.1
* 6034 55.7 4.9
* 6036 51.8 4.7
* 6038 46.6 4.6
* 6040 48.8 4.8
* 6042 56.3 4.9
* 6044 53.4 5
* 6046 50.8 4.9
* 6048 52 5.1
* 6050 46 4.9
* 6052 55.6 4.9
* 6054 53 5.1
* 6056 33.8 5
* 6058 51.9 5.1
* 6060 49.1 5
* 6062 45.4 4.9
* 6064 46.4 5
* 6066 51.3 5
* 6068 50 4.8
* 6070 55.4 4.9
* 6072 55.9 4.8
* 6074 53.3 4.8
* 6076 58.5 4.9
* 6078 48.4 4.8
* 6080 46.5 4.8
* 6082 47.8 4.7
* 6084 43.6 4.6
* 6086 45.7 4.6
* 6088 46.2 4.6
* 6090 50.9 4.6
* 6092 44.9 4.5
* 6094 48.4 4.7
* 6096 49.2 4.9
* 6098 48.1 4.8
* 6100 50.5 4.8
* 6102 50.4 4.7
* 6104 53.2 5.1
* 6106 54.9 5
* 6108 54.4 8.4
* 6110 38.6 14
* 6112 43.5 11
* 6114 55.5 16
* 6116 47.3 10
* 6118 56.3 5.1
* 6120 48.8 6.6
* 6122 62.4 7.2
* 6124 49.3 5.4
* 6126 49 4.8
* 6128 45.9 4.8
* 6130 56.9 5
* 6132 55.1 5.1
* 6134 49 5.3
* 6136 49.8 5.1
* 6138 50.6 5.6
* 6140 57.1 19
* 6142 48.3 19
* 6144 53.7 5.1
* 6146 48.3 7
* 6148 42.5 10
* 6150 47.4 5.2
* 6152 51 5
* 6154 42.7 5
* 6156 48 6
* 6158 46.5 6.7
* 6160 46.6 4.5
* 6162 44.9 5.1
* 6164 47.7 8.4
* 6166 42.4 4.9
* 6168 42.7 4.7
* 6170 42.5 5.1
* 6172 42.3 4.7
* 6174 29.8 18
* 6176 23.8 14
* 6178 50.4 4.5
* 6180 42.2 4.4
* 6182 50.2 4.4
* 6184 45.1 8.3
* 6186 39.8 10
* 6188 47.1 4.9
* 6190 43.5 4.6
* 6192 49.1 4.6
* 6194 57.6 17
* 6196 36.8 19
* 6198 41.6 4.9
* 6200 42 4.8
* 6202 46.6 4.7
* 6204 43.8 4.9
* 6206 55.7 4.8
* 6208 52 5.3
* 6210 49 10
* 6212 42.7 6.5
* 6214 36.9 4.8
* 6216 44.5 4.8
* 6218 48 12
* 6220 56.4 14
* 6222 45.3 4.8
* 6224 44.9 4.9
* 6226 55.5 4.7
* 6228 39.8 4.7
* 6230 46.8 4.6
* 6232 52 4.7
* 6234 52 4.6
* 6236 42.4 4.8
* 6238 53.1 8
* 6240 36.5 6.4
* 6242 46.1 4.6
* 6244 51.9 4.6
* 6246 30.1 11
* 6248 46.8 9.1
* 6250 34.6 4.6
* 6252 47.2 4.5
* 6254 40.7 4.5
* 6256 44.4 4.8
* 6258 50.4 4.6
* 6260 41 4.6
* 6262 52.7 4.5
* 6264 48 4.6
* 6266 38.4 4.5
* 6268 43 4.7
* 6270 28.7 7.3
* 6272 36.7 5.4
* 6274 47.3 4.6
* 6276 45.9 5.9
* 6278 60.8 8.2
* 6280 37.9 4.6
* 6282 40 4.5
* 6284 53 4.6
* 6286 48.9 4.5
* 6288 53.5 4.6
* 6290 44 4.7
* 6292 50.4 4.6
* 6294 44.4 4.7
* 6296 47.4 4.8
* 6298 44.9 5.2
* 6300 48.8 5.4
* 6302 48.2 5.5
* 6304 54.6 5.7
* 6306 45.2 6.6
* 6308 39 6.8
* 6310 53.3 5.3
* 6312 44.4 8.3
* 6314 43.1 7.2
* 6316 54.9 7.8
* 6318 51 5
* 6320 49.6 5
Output 3.13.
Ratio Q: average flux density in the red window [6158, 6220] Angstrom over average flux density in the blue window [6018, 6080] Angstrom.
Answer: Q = 0.90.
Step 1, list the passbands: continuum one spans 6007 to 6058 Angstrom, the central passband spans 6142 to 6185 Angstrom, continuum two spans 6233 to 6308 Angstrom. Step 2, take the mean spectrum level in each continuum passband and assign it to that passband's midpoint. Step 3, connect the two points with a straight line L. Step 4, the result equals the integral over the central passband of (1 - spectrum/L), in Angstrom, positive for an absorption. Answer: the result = 2.14 Angstrom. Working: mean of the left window 48.5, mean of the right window 45.3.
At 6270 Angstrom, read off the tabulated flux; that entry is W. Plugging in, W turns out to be 28.7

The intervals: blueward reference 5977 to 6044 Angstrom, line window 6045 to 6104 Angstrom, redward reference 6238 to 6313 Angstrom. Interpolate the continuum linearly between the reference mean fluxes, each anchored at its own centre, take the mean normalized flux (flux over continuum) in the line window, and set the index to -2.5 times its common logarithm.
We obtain -0.03 mag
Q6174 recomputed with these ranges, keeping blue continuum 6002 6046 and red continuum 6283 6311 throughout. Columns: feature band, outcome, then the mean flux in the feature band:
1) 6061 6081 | -1.17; 51.1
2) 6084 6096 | 0.30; 47.1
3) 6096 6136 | -2.20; 50.9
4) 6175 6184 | 1.16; 42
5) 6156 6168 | 0.67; 45.6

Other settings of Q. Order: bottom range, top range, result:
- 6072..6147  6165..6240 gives 0.90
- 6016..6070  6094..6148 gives 1.04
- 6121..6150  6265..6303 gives 0.89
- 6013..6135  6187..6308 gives 0.92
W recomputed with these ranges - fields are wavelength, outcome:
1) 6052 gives 55.6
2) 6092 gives 44.9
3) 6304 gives 54.6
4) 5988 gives 51.8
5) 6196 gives 36.8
